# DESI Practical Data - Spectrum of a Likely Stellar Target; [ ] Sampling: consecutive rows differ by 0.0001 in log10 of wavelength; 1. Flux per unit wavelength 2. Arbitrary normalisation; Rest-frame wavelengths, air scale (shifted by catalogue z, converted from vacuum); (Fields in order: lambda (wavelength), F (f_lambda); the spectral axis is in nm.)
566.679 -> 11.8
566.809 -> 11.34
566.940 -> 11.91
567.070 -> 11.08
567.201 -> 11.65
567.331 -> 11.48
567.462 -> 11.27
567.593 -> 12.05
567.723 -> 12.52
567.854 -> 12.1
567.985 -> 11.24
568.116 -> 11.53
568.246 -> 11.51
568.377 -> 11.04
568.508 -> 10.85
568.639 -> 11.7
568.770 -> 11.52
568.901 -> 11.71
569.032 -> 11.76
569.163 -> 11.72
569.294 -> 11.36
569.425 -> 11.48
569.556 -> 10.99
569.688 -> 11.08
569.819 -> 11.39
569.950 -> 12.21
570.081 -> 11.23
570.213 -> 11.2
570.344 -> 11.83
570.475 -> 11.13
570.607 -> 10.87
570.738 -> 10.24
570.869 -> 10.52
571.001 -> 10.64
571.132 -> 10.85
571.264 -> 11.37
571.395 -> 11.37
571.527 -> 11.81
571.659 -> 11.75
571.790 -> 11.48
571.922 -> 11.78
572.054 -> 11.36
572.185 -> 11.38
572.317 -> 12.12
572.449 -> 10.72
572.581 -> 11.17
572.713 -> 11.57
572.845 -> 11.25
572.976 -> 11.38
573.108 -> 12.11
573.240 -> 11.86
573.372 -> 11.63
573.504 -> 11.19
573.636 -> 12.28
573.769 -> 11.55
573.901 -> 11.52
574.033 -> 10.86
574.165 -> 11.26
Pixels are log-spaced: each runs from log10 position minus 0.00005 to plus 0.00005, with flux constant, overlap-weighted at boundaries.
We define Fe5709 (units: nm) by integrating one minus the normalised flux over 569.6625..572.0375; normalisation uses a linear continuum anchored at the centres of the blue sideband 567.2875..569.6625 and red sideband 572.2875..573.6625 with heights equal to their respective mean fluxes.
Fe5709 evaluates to 0.06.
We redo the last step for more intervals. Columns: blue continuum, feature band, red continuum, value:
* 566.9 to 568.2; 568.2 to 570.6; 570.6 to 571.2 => -0.07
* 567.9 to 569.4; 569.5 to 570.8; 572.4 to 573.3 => 0.03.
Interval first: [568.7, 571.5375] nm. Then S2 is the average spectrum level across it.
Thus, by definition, 11.3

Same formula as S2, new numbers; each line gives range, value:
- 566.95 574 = 11.4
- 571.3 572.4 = 11.6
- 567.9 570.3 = 11.4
